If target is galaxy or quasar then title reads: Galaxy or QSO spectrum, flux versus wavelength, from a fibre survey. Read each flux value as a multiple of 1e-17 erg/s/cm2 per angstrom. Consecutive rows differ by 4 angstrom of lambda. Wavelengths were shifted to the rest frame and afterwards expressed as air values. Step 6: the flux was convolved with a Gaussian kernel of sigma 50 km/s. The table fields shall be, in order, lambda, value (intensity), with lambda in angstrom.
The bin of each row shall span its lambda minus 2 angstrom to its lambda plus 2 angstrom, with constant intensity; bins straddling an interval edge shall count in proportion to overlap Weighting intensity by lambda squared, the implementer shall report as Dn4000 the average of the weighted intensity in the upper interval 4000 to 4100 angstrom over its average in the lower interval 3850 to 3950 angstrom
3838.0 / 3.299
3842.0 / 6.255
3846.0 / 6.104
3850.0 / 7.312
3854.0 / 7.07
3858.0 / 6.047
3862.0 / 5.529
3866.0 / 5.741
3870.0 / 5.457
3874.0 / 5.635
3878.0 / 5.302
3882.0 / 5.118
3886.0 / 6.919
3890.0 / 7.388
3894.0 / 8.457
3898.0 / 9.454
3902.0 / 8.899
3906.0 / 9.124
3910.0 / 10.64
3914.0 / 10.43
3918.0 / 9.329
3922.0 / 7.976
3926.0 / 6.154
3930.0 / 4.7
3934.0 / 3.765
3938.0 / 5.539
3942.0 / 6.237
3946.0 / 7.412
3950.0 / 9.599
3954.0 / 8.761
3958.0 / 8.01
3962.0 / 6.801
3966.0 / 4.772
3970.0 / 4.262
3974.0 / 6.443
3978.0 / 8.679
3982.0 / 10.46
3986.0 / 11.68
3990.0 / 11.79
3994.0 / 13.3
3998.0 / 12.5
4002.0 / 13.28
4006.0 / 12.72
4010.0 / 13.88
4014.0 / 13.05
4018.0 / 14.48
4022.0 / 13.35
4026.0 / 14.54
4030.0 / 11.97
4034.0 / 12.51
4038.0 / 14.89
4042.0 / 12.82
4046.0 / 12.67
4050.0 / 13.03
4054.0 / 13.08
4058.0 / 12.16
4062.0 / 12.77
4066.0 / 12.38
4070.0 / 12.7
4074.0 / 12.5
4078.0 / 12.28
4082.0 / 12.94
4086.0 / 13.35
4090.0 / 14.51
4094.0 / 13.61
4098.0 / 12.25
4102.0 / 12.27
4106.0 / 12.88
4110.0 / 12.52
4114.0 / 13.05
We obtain 2.00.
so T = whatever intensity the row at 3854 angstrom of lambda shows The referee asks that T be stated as 7.07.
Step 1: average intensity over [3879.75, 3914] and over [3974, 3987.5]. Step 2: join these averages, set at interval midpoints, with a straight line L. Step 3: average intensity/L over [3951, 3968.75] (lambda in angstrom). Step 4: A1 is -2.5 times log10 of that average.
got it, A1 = 0.29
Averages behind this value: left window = 8.36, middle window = 7.11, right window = 9.65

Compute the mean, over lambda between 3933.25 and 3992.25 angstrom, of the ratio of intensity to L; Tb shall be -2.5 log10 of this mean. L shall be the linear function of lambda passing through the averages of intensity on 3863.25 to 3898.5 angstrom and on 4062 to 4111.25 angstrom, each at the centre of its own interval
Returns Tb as 0.18 mag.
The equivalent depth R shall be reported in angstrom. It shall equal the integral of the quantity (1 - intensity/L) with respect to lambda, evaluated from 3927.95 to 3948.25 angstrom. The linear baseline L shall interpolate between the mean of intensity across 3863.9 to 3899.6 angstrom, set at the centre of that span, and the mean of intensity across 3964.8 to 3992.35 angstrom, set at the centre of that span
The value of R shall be 5.6 angstrom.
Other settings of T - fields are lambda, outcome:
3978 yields 8.679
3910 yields 10.64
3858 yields 6.047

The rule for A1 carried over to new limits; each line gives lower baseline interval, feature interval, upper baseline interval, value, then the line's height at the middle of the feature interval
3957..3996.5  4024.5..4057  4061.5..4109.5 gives -0.18 mag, 11.1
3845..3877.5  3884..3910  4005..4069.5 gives -0.14 mag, 7.51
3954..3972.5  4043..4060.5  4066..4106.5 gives -0.16 mag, 11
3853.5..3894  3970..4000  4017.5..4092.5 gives 0.02 mag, 10.4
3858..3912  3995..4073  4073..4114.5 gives -0.17 mag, 11.3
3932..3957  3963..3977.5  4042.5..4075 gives 0.41 mag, 8.22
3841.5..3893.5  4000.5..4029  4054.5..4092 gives -0.23 mag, 11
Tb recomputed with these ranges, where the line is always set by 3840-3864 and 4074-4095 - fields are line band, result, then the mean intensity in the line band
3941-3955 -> 0.15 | 8.07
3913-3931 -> 0.09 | 7.73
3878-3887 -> 0.26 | 5.76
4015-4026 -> -0.22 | 13.9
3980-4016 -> -0.17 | 12.5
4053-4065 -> -0.01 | 12.6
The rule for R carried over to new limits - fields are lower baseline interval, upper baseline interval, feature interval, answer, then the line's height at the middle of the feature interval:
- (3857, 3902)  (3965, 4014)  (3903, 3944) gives 3.1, 8.16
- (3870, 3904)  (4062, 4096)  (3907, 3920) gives -3.6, 7.87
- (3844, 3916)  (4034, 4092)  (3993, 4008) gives -2.6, 11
